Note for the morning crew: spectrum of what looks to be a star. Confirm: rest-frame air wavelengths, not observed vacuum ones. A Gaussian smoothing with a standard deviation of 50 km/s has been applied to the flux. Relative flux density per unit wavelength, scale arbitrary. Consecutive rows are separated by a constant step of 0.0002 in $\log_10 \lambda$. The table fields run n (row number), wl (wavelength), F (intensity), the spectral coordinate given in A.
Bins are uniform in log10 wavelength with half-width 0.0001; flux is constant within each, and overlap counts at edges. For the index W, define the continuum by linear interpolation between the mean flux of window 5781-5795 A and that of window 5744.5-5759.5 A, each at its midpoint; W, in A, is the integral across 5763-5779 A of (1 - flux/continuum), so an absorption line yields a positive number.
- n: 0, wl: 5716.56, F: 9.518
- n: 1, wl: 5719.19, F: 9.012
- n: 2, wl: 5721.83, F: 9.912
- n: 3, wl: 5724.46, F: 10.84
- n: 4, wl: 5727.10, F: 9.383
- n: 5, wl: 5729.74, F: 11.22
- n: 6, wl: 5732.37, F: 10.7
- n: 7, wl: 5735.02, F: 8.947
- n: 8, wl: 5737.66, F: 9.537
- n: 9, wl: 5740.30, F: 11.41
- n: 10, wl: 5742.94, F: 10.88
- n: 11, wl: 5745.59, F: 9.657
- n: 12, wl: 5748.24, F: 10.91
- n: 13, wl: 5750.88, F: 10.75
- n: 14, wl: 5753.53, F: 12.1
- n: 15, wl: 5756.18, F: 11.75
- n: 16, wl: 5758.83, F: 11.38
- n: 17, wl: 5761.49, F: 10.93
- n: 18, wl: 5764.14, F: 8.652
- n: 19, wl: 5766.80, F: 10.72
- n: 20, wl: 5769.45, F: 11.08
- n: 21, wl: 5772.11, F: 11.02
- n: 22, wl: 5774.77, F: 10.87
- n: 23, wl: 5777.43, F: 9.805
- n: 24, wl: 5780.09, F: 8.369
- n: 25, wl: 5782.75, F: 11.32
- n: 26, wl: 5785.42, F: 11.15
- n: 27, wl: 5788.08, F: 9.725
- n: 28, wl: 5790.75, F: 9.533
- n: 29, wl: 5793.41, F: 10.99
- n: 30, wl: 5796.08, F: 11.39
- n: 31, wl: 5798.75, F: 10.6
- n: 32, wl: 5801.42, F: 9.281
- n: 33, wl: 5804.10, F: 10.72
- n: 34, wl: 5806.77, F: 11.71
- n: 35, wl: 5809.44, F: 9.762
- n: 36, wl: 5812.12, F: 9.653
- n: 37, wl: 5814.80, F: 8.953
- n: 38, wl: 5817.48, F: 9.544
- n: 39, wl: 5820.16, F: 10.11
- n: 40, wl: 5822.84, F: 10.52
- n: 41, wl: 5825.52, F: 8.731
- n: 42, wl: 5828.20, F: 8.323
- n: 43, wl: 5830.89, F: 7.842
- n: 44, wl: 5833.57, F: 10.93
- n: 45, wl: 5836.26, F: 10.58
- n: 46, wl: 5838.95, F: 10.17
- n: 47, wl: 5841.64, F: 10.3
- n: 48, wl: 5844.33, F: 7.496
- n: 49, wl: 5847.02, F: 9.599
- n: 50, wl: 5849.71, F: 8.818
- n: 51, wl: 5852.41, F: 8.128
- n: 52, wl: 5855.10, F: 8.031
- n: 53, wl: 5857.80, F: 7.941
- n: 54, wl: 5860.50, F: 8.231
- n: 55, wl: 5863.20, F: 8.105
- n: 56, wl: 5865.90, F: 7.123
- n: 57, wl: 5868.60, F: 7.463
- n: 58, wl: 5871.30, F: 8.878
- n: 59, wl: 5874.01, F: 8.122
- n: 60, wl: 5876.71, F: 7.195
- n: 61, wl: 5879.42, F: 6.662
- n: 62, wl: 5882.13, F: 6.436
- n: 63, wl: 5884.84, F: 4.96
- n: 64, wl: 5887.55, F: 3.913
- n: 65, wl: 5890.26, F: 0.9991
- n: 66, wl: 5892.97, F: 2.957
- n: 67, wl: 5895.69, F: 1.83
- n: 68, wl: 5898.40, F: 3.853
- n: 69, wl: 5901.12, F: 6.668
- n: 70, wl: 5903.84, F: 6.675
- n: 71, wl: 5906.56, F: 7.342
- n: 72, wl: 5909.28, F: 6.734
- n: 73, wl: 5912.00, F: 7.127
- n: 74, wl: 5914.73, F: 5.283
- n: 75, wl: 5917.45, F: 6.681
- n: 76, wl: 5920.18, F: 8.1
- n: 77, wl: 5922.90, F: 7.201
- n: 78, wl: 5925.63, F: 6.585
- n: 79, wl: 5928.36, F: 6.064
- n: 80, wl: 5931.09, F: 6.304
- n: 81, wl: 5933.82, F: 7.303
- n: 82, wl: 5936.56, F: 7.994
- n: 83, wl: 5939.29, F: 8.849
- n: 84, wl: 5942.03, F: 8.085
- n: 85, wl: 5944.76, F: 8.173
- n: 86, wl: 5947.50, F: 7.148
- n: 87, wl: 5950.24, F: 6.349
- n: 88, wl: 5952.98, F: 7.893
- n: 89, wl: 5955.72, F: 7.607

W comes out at 0.6 A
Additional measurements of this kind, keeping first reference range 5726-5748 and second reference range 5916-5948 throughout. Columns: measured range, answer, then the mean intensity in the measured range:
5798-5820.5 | -2.02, 10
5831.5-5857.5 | -1.68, 9.24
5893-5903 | 4.79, 4.09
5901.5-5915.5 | 1.87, 6.69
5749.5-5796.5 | -4.34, 10.6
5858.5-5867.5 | 0.62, 7.82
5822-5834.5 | -0.36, 9.17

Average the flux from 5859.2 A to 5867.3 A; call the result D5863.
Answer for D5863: 7.82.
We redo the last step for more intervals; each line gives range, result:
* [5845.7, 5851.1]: 9.2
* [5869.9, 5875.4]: 8.49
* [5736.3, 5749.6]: 10.5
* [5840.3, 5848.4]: 9.14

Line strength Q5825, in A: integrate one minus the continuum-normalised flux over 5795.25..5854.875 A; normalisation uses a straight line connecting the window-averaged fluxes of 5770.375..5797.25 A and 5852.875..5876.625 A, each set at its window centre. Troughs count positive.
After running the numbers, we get -3.1 A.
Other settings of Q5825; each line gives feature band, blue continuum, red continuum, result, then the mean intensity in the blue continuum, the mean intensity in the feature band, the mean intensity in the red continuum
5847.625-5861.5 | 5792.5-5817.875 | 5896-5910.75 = -0.3 A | 10.3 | 8.3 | 5.95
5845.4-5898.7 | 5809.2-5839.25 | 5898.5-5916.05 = 9.4 A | 9.57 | 6.51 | 6.44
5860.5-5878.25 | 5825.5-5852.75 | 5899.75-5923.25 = 0.9 A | 9.23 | 7.84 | 6.85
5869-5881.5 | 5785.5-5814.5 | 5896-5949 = 0.9 A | 10.3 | 7.62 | 6.86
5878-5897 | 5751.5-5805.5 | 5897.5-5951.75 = 9.5 A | 10.6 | 3.98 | 6.96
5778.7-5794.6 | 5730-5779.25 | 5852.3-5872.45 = -0.6 A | 10.6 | 10.2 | 7.97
